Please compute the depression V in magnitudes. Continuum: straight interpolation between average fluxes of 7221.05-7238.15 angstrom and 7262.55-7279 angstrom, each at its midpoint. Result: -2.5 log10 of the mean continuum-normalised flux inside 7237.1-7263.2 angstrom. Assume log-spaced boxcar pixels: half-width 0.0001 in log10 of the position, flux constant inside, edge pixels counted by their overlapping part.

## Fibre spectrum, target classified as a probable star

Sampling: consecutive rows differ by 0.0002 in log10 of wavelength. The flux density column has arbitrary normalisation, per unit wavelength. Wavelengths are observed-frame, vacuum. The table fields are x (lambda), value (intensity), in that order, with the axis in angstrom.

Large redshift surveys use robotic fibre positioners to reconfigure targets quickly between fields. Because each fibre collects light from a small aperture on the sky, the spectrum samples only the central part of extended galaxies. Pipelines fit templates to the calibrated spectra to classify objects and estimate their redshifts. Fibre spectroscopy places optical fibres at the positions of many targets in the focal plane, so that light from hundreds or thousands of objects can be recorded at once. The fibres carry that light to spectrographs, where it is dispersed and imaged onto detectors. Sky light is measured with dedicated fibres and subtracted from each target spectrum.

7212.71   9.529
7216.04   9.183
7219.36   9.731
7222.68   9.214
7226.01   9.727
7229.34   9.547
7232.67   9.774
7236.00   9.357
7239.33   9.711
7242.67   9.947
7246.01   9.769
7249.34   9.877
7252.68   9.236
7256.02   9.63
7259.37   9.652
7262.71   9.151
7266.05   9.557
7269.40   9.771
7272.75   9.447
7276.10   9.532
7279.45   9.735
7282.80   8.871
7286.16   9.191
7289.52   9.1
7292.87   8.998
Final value -0.011 mag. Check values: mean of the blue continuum 9.53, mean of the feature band 9.64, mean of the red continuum 9.54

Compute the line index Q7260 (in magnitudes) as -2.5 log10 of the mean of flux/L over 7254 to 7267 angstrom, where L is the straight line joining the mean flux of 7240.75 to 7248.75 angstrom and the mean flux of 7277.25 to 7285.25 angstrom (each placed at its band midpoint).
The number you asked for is 0.01 mag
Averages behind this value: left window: 9.85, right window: 9.31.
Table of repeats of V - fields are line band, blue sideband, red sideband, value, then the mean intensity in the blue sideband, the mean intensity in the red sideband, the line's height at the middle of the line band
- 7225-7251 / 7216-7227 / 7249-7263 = -0.024 mag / 9.49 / 9.51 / 9.5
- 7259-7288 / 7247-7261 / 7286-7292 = -0.010 mag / 9.61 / 9.12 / 9.34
